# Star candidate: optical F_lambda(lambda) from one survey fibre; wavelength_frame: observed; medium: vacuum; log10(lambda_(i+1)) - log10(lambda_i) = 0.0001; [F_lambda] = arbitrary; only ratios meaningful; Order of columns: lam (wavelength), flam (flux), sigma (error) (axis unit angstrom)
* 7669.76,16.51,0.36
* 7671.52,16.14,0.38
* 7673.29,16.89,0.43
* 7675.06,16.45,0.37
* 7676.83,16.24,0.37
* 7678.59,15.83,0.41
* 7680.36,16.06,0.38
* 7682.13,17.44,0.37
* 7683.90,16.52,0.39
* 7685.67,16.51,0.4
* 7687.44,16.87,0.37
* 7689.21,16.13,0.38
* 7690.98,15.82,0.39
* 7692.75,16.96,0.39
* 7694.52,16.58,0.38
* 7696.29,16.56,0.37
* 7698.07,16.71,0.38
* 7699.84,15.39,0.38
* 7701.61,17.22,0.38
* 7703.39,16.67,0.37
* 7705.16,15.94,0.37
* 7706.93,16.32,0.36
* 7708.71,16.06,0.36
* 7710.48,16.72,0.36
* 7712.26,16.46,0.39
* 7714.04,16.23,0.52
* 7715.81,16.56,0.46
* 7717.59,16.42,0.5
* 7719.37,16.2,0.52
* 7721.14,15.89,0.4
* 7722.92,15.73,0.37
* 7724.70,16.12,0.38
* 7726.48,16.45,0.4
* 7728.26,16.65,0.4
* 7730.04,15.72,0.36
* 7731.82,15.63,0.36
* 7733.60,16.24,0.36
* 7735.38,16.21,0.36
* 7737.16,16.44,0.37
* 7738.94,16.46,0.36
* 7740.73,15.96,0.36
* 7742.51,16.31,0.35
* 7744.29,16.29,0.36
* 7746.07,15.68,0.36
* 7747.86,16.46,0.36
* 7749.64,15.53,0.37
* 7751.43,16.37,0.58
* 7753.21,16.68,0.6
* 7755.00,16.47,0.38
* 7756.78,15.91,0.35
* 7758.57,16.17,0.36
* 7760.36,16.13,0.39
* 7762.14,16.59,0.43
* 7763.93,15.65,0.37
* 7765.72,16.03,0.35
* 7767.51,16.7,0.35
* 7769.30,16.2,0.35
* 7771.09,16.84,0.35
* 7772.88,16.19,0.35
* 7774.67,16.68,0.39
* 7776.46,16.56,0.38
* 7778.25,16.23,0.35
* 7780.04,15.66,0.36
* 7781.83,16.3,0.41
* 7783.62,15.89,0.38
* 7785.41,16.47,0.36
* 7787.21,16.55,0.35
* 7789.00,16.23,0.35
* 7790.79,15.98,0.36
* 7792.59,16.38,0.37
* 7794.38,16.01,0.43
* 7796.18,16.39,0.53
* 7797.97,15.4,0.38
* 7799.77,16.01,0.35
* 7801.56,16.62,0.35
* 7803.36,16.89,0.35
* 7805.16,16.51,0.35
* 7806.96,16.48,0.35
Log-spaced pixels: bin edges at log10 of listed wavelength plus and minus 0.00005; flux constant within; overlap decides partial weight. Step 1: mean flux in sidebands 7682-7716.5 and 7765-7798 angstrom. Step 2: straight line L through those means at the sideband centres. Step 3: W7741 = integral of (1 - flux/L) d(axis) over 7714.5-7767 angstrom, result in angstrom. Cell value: 0.61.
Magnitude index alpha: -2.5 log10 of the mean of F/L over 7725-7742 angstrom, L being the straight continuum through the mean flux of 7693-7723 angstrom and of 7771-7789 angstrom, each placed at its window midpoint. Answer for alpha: 0.01 mag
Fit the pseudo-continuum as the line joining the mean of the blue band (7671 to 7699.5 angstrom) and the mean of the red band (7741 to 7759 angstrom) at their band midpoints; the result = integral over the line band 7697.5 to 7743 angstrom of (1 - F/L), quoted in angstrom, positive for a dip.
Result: 0.2 angstrom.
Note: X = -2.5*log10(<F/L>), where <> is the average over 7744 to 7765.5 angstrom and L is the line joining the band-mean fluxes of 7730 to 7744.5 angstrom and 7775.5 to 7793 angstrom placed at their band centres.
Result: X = 0.00 mag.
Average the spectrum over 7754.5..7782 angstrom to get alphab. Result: 16.3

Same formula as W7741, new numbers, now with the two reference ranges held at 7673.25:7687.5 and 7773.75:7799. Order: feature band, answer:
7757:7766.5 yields 0.1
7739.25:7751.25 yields 0.2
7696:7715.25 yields 0.0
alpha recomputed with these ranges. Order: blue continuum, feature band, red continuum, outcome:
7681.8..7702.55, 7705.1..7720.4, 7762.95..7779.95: 0.01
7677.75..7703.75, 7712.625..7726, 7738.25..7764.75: 0.01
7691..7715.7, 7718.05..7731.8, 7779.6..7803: 0.02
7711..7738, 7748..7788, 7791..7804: 0.00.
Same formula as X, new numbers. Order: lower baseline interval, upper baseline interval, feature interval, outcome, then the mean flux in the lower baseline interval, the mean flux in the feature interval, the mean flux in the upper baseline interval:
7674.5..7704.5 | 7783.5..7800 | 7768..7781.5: -0.01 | 16.5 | 16.3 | 16.1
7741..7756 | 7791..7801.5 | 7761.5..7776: -0.01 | 16.2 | 16.4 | 16.1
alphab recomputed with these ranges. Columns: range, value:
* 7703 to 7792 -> 16.2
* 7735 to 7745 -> 16.3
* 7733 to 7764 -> 16.2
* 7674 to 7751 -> 16.3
